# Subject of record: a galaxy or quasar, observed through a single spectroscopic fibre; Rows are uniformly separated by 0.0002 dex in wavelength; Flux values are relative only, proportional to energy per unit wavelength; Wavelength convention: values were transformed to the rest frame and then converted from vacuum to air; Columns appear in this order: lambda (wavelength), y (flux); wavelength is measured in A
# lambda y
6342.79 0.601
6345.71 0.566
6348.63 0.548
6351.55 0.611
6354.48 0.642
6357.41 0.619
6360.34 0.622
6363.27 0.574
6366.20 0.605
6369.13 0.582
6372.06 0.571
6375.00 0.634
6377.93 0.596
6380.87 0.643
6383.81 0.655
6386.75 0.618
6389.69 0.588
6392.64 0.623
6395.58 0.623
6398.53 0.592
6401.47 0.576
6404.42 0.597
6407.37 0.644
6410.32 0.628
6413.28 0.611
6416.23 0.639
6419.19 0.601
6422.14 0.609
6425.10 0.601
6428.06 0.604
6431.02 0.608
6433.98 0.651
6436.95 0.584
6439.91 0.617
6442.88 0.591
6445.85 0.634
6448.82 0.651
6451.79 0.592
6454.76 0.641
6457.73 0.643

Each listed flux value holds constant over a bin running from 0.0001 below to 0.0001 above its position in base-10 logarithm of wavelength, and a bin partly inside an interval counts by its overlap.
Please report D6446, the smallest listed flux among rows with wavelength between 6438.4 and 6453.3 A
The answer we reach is 0.591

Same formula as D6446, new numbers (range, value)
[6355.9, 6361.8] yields 0.619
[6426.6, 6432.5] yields 0.604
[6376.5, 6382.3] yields 0.596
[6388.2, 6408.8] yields 0.576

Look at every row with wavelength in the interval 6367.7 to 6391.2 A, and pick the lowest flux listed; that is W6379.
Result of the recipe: 0.571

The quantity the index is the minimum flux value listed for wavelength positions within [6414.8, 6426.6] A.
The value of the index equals 0.601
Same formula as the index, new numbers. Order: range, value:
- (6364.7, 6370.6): 0.582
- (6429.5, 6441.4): 0.584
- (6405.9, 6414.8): 0.611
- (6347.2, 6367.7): 0.548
